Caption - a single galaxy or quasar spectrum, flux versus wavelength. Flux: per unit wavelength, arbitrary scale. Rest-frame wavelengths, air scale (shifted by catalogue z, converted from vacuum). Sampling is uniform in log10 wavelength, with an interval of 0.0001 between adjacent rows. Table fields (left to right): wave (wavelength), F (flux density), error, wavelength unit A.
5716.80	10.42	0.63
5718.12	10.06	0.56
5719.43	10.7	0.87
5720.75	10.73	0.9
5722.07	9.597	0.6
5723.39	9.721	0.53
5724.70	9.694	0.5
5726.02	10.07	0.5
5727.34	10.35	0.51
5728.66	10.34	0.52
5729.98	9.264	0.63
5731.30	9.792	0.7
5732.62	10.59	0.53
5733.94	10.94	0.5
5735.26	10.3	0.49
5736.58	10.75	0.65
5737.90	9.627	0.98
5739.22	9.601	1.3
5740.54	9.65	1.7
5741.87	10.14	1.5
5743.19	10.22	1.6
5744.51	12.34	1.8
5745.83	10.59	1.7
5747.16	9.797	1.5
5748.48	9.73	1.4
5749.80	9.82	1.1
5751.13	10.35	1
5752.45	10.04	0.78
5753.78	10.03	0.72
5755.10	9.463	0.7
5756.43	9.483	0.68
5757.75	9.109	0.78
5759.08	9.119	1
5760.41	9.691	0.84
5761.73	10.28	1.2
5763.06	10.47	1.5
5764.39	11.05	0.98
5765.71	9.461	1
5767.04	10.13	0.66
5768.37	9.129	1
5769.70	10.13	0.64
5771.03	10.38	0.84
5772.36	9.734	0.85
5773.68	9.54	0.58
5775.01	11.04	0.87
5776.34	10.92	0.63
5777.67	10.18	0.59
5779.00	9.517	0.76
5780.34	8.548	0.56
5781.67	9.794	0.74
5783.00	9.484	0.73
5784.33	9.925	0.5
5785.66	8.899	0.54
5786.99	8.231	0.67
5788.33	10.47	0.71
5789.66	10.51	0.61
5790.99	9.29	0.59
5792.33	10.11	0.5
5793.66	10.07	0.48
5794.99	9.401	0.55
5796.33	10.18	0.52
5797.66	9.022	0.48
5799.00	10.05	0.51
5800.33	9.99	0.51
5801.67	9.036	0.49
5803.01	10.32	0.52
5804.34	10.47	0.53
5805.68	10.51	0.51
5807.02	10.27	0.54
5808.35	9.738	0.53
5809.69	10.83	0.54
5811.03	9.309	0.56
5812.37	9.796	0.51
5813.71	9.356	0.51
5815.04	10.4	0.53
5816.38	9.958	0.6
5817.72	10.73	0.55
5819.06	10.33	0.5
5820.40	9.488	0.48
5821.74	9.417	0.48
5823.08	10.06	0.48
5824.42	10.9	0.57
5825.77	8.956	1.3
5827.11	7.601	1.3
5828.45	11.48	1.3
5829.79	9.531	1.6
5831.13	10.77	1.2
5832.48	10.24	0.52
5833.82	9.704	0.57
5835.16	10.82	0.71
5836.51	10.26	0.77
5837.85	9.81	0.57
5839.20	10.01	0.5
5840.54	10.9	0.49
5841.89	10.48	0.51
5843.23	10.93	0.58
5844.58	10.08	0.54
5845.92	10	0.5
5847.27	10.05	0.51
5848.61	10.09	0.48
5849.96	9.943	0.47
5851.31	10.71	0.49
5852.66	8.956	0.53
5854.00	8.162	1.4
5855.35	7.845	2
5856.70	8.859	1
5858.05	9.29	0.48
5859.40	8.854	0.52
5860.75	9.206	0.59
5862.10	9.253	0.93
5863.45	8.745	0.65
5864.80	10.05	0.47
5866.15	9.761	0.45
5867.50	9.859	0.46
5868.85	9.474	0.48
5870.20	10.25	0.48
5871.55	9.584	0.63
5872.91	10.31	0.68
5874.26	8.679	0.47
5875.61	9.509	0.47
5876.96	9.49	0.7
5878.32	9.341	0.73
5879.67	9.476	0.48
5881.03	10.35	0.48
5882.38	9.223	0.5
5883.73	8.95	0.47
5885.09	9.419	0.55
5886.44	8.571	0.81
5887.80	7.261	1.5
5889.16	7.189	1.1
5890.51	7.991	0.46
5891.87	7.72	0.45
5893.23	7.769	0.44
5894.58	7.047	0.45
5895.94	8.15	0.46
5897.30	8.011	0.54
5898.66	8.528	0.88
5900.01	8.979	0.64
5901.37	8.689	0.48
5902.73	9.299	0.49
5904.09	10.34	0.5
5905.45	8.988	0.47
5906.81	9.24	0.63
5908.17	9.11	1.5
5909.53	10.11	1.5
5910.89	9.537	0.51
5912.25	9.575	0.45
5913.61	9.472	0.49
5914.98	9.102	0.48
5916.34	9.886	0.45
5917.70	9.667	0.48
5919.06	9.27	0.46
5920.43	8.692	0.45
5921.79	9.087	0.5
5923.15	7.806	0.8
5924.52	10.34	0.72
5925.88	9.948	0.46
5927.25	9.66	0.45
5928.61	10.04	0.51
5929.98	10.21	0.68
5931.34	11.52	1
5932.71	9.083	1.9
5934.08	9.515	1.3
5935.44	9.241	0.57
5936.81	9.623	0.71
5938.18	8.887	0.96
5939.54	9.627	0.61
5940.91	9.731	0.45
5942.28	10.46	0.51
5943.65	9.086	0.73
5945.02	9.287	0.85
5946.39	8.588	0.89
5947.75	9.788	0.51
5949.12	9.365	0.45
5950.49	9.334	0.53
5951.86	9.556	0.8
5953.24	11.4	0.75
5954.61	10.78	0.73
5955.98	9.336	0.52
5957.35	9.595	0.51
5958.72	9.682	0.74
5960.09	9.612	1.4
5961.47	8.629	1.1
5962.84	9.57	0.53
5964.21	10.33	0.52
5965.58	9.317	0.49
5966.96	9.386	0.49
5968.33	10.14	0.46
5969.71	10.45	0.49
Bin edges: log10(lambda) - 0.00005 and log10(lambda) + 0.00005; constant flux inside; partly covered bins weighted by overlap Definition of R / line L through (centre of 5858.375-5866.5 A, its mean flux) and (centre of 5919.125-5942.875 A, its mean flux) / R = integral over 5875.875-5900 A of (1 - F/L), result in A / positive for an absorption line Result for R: 2.2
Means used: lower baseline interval 9.29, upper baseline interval 9.6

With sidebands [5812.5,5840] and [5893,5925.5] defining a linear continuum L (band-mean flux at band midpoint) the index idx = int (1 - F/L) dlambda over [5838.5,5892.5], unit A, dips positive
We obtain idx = 1.05 A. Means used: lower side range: 9.99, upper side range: 9.06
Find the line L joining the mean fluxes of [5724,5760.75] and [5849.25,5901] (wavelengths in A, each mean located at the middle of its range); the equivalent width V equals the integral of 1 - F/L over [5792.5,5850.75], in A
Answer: -4.0 A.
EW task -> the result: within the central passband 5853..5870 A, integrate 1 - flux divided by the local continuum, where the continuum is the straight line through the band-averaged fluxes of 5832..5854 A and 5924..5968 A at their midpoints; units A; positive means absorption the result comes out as 1.5 A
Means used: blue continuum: 10.1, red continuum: 9.71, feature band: 9.15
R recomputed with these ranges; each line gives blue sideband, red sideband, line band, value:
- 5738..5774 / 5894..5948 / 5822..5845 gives -1.10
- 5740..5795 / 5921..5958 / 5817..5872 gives 0.06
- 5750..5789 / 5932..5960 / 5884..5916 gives 3.11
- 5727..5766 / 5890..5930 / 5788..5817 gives -0.65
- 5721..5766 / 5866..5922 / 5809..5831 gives -0.82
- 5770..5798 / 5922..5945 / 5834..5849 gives -0.86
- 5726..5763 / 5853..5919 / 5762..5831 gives -1.49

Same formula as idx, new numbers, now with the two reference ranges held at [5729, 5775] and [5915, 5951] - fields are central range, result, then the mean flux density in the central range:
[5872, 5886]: 0.3 A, 9.46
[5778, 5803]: 0.8 A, 9.61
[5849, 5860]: 0.7 A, 9.1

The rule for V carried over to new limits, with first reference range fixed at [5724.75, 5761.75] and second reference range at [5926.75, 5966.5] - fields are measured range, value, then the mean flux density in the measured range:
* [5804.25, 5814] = -0.1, 10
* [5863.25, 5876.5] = 0.2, 9.66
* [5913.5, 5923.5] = 0.6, 9.15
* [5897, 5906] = 0.7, 9.02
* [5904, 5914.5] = 0.3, 9.49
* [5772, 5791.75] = 0.5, 9.74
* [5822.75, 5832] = 0.0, 9.89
